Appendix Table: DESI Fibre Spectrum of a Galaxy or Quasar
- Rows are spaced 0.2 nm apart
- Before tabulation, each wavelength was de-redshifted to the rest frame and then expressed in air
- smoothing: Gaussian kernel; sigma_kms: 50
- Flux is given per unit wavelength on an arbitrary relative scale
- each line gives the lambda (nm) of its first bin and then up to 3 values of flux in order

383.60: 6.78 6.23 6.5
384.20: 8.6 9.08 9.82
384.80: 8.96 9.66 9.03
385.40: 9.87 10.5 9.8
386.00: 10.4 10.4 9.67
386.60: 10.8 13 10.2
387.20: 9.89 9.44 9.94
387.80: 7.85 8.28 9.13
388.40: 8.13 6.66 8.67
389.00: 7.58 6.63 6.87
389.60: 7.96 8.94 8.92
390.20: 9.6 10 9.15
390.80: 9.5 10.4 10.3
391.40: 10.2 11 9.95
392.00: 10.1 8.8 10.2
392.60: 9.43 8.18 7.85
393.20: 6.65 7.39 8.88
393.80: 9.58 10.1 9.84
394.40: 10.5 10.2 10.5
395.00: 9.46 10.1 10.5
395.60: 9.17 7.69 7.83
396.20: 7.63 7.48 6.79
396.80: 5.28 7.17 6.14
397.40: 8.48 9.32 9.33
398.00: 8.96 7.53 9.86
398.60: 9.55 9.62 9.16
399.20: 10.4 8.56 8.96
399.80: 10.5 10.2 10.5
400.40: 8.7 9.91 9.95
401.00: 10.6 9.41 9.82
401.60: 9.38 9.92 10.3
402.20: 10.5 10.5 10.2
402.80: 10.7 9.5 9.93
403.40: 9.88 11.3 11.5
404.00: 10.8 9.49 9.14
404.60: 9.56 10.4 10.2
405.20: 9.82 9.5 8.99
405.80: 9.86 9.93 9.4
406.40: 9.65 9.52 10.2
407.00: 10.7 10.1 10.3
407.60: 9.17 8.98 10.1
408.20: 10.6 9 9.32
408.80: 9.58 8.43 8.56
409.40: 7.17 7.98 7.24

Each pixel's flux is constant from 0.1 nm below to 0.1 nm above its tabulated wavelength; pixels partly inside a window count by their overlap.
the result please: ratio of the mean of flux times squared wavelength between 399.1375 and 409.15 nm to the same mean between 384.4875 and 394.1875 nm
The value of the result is 1.15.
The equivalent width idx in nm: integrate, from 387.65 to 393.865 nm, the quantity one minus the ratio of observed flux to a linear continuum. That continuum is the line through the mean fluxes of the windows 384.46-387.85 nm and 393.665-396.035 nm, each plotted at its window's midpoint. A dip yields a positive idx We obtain 0.64 nm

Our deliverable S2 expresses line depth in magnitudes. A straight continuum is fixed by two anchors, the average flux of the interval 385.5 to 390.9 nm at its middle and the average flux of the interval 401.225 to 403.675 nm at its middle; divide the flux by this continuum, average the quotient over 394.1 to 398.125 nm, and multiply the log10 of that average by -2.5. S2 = 0.13 mag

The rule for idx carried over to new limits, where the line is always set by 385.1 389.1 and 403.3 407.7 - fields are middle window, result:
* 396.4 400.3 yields 0.42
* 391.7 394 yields 0.18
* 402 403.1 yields -0.04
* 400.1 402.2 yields -0.01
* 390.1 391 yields -0.01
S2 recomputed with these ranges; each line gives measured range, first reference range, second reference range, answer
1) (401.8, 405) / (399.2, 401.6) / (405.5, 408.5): -0.05 mag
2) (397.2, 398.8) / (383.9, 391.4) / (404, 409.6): 0.06 mag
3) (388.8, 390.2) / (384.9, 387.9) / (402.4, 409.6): 0.24 mag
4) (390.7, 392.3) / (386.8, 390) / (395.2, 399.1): -0.18 mag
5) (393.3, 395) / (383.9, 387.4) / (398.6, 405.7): 0.03 mag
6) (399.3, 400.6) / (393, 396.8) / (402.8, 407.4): -0.02 mag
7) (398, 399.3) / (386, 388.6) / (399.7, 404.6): 0.07 mag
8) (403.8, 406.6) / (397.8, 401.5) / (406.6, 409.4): -0.03 mag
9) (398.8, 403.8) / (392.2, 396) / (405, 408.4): -0.05 mag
